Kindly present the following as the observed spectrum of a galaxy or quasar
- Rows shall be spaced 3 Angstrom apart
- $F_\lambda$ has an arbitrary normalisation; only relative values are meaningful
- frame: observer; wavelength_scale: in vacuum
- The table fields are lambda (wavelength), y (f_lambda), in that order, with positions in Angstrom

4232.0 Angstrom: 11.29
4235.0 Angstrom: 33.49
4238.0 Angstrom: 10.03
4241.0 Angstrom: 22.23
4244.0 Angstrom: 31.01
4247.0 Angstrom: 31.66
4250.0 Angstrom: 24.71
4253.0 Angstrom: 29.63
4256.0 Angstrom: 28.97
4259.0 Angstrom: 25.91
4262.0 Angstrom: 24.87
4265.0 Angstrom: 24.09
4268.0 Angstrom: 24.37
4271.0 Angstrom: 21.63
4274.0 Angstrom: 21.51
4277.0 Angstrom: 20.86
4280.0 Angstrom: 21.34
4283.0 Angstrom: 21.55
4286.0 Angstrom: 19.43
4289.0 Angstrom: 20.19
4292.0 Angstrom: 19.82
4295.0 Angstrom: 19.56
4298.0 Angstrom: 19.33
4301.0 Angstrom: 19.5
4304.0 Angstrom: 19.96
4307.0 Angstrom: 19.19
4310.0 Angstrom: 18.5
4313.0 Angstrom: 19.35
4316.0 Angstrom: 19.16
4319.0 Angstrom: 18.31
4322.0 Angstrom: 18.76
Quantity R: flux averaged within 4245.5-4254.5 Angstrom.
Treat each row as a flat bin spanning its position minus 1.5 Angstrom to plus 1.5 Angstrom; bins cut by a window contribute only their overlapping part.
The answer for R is 28.7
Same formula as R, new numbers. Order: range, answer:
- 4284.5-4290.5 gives 19.8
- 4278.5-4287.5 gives 20.8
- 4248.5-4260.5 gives 27.3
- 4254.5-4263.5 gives 26.6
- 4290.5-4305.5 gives 19.6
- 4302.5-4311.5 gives 19.2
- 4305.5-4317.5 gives 19.1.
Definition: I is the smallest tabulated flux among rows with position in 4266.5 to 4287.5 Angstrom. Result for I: 19.43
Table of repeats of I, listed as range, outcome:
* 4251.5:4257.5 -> 28.97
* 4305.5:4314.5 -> 18.5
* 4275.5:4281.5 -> 20.86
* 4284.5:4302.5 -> 19.33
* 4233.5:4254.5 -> 10.03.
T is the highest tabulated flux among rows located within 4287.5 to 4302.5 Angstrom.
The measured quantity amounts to 20.19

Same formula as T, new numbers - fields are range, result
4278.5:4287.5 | 21.55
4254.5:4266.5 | 28.97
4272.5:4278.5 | 21.51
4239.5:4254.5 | 31.66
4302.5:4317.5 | 19.96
